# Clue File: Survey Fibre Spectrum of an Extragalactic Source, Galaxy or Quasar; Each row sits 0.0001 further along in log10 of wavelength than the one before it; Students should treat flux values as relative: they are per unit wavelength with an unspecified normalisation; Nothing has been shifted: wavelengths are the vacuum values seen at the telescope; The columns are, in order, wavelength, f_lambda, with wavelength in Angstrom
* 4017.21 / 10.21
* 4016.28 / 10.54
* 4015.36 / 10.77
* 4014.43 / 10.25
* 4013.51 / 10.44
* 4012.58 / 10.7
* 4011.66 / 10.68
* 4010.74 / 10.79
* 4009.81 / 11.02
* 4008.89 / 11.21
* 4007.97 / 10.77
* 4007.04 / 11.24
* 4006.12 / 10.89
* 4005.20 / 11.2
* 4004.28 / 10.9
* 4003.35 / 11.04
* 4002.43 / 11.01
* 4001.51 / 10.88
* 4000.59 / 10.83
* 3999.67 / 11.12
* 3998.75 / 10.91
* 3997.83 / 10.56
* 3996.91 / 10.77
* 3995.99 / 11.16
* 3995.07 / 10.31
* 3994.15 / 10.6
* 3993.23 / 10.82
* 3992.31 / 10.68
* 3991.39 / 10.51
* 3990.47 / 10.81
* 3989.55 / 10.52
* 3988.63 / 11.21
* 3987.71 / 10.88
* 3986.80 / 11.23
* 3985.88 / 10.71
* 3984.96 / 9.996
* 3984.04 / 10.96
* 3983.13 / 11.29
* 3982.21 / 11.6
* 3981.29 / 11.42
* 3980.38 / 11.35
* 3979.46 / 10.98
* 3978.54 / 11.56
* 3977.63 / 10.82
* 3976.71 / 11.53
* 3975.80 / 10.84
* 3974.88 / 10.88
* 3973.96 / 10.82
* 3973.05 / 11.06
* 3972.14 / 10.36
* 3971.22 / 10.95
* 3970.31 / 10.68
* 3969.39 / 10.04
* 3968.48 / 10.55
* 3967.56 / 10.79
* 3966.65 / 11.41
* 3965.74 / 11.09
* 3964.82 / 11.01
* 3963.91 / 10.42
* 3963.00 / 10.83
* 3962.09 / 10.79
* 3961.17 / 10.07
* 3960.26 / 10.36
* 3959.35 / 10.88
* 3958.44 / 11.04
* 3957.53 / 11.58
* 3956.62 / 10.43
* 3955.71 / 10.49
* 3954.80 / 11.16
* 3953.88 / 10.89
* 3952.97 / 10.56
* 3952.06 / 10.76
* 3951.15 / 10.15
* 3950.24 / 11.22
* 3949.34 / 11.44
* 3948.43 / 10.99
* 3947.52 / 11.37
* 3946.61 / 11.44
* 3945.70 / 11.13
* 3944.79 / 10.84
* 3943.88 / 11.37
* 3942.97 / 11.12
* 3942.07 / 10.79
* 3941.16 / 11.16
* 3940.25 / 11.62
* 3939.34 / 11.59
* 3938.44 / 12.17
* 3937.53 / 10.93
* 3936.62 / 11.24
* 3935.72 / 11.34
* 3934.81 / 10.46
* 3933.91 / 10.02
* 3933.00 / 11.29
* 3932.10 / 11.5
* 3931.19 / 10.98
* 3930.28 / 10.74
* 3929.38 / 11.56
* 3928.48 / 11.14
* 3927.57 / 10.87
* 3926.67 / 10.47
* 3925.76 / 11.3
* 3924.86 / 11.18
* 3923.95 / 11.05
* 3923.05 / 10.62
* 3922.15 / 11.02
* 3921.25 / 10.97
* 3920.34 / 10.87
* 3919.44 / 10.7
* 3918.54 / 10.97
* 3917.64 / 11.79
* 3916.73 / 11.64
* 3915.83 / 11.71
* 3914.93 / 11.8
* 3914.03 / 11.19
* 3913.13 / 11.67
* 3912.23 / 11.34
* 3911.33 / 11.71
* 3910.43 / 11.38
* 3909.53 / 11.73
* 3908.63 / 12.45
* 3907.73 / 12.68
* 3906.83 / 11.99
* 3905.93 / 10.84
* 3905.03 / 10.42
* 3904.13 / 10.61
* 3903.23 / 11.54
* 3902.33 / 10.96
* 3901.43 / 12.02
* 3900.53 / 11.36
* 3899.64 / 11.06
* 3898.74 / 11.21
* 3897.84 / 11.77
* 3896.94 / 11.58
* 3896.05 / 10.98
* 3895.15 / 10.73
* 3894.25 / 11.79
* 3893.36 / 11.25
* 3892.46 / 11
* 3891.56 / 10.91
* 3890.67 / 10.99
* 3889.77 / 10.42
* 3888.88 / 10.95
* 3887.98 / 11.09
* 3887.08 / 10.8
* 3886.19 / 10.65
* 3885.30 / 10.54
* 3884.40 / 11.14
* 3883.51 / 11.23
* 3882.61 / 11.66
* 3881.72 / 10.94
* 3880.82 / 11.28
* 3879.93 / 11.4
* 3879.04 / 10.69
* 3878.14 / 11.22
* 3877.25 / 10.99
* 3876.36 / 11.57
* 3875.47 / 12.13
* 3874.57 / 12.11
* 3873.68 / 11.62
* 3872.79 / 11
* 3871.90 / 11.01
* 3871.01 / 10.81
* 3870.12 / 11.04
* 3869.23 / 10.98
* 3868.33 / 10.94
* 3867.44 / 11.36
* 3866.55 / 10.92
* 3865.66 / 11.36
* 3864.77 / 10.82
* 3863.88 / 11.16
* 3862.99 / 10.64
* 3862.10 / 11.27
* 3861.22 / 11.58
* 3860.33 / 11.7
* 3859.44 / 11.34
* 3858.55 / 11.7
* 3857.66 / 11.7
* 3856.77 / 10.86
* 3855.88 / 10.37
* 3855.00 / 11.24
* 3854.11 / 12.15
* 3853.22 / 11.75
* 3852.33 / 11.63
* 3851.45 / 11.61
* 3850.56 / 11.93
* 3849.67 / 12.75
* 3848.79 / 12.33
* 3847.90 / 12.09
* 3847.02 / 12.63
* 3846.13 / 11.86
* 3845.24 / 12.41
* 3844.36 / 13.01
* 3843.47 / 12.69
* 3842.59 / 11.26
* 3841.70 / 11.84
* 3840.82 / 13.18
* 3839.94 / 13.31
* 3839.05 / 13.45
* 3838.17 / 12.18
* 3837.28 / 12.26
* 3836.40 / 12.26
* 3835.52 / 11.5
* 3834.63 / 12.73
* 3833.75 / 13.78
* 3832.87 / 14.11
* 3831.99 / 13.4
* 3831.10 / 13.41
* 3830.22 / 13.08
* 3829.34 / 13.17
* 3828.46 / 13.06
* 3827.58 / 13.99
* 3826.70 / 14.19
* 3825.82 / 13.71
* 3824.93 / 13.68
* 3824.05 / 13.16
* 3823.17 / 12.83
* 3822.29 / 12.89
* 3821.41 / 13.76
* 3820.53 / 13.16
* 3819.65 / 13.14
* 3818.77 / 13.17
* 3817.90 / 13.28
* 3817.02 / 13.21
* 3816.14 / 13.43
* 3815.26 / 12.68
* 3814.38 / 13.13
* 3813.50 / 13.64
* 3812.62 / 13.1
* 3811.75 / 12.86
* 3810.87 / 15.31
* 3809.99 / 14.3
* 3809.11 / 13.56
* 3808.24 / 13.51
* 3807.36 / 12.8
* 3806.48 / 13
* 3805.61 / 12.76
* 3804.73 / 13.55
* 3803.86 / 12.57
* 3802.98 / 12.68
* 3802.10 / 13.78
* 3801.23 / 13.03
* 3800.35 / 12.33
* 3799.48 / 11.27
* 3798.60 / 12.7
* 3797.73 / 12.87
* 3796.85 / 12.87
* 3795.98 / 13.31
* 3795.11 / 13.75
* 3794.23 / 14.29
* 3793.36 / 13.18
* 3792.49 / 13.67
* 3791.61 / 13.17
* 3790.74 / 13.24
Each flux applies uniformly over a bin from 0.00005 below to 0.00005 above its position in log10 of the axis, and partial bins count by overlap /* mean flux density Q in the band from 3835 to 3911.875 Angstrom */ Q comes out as 11.5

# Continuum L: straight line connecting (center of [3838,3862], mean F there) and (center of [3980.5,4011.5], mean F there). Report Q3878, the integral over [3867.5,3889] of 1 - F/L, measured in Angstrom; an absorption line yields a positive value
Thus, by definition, 1.2 Angstrom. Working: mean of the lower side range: 12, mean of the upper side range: 10.9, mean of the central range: 11.2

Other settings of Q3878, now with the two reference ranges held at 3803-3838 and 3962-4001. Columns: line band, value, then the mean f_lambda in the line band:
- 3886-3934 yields 2.84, 11.2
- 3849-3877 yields 2.72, 11.4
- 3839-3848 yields 0.29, 12.5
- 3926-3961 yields 1.26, 11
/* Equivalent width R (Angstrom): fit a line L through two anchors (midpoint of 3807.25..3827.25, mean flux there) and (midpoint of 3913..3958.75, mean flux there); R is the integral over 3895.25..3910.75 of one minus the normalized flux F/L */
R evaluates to 0.4 Angstrom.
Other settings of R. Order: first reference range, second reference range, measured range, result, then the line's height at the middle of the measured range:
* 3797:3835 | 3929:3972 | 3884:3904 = 1.3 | 11.9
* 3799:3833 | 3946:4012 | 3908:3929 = 0.8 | 11.8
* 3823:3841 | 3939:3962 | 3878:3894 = 1.5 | 12.2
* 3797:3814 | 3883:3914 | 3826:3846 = -0.6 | 12.5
